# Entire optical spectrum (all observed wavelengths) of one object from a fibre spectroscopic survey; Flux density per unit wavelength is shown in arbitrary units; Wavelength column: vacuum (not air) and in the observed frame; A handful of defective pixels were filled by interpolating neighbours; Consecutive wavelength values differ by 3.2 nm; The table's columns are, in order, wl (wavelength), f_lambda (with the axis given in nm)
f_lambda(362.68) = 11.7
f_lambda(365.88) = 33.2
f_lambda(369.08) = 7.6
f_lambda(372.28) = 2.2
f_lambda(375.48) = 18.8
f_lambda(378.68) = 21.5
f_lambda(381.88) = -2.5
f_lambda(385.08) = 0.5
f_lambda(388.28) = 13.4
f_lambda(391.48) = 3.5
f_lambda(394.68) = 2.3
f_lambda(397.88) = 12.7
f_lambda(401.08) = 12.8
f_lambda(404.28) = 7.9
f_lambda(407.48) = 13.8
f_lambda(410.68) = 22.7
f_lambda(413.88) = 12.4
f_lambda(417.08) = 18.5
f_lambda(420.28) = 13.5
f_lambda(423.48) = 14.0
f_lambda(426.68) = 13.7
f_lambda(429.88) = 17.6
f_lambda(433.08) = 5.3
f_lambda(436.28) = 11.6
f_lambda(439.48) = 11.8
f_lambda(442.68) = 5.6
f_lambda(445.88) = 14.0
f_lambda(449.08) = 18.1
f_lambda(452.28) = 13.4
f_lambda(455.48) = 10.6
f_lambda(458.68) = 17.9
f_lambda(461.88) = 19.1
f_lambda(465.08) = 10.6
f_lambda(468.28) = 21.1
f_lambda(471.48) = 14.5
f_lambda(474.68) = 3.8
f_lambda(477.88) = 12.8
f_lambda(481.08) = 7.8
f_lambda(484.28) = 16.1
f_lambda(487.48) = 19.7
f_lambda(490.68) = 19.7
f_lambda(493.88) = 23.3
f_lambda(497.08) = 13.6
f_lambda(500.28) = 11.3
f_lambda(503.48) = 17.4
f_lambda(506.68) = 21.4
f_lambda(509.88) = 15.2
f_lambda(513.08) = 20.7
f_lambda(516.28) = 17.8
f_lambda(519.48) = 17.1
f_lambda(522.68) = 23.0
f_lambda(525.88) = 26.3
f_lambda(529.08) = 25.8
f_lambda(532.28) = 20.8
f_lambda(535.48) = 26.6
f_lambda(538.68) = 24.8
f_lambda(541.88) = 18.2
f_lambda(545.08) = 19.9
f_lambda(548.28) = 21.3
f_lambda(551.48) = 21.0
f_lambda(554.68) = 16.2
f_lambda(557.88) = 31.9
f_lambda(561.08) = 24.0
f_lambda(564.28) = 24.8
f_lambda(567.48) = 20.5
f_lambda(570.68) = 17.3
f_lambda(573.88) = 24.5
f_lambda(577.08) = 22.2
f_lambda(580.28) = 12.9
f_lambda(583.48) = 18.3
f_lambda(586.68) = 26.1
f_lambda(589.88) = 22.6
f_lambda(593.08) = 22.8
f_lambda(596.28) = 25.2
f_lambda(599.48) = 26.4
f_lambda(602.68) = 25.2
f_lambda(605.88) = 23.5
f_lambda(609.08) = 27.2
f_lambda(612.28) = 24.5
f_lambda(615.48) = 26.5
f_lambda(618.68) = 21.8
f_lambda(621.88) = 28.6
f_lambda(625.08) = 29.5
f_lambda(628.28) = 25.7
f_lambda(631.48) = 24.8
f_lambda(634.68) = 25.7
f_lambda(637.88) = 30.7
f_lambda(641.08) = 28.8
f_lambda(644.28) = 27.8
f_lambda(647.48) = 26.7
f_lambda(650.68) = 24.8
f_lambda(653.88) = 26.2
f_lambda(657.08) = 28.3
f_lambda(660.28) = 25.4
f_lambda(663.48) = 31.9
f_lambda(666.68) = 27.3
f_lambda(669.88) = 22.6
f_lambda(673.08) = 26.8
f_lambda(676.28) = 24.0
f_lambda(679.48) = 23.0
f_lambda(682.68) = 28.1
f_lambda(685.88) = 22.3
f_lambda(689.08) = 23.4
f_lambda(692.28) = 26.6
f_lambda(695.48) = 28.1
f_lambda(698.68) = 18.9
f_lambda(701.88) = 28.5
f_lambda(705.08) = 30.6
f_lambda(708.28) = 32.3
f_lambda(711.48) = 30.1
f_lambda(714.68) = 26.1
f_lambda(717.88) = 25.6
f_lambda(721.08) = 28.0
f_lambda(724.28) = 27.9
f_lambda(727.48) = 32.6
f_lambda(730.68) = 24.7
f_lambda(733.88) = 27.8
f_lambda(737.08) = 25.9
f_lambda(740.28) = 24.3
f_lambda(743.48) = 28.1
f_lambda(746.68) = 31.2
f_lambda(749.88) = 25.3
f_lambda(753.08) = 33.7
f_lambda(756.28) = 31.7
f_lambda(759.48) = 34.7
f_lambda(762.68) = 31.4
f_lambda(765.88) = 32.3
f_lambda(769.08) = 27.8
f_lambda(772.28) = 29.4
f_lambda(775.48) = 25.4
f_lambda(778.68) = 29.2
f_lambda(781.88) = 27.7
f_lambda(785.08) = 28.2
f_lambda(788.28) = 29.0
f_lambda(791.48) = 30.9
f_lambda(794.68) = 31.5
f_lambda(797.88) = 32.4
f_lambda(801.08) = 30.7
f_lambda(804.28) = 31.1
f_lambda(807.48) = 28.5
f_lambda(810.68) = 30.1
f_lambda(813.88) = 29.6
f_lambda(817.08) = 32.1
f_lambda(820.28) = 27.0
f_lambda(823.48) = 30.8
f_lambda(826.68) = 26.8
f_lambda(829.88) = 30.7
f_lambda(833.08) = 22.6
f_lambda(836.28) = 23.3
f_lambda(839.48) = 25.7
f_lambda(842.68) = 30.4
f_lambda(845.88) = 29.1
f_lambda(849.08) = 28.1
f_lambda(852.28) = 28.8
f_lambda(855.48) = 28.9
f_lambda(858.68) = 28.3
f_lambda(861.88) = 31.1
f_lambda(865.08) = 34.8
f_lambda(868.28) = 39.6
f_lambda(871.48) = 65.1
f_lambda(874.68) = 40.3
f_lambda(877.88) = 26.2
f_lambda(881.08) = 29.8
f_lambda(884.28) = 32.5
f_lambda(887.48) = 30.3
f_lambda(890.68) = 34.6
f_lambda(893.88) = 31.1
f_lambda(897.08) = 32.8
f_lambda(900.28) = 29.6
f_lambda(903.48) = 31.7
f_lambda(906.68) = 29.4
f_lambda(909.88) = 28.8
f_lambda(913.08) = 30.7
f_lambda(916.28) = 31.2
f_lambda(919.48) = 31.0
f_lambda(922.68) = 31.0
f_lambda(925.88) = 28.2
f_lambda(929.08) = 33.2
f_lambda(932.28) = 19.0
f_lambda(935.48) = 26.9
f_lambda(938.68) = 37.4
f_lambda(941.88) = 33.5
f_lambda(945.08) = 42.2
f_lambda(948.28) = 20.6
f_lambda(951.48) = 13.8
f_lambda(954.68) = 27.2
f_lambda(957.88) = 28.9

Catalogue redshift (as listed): 0.33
